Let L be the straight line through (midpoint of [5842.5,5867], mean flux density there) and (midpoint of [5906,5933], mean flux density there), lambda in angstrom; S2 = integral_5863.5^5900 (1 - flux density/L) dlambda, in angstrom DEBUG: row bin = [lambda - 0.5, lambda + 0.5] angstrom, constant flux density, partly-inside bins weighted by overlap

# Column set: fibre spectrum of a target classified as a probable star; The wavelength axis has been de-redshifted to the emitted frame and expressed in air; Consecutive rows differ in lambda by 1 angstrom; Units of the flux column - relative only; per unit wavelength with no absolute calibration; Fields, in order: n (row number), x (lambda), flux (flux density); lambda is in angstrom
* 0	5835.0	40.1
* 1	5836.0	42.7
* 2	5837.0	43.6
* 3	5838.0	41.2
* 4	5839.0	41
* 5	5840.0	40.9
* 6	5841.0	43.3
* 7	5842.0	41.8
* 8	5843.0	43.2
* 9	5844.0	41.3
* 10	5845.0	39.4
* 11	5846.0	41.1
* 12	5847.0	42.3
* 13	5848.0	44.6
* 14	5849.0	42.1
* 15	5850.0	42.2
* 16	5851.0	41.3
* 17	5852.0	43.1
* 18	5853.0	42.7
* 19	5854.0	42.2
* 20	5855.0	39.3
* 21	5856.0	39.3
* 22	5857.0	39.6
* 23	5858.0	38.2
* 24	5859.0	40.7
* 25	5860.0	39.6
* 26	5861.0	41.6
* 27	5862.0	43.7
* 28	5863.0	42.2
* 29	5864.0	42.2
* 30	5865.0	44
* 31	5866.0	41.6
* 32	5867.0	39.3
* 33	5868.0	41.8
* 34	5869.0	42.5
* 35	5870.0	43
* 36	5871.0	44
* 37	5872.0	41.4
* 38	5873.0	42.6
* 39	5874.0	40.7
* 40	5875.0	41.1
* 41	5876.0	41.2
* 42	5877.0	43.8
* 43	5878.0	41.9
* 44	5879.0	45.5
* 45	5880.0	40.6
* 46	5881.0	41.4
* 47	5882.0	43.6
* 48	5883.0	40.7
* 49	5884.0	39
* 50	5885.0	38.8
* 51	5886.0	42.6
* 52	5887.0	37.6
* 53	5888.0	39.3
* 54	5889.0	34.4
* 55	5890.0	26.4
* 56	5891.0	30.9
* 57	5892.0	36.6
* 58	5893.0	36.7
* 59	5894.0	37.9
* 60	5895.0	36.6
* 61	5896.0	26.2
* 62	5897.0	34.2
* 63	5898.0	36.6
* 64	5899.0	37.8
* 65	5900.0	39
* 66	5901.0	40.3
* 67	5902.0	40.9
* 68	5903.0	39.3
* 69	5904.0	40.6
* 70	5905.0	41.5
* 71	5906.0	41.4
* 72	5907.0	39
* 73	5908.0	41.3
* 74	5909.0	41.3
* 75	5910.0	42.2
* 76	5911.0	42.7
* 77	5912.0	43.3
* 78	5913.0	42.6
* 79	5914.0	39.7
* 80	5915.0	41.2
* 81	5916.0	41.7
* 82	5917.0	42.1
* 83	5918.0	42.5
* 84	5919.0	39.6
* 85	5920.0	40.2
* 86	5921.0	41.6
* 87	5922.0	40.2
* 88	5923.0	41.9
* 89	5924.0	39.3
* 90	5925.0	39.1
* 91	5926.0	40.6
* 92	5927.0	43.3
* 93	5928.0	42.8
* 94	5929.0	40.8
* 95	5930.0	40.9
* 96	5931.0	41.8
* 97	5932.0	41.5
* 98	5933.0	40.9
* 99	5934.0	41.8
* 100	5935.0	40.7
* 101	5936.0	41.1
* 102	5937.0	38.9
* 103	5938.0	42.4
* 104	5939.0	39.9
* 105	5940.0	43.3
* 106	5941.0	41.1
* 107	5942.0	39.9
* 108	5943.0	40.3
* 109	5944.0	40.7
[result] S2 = 1.9 angstrom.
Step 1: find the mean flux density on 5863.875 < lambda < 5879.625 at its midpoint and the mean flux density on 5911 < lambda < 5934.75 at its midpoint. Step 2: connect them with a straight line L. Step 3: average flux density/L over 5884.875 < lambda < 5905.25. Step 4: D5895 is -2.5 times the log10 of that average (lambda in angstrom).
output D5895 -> 0.14 mag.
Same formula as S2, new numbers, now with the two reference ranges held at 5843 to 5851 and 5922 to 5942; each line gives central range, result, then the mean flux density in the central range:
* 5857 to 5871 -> 0.1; 41.6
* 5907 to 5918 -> -0.1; 41.7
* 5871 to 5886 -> 0.0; 41.7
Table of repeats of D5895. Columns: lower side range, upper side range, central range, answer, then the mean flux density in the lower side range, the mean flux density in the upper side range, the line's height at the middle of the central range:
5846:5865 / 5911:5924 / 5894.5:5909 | 0.08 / 41.6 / 41.4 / 41.4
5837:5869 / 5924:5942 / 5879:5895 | 0.09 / 41.6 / 41.1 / 41.4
